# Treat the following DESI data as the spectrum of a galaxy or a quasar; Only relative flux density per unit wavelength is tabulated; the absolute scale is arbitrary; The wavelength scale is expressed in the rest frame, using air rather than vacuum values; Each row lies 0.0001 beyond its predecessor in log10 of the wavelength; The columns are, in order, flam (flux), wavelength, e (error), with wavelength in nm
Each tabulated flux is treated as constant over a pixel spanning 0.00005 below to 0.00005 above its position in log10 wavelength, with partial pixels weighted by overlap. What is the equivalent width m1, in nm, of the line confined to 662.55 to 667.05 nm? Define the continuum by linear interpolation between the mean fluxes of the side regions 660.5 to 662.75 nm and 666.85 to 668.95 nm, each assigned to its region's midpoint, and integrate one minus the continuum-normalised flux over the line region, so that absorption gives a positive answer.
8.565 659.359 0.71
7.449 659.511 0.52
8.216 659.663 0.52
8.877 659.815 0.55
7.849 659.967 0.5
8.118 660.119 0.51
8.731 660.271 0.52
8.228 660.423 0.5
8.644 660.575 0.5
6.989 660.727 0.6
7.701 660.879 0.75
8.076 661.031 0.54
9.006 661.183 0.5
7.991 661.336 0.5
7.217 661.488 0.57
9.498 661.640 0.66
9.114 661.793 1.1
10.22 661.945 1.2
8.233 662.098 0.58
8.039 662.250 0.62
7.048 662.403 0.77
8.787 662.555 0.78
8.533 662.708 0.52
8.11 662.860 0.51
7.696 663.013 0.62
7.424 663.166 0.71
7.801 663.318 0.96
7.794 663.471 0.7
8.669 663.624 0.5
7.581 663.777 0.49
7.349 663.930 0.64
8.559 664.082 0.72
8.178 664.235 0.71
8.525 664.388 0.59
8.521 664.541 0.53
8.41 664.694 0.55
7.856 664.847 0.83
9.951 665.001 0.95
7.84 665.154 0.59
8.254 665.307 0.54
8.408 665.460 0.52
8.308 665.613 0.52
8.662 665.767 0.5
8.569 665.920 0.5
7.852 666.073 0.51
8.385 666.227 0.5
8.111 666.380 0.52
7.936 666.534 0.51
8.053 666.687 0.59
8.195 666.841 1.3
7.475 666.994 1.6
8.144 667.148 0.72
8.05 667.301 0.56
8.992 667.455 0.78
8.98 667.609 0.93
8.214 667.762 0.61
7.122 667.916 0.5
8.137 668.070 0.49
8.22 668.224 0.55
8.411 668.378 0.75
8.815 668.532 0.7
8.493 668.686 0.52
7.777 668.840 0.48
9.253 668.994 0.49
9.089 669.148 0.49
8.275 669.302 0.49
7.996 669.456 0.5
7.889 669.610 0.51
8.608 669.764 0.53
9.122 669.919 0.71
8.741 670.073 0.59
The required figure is 0.05 nm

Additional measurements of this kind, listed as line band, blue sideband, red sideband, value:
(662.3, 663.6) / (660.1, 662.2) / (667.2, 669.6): 0.07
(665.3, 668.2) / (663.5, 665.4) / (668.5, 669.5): 0.07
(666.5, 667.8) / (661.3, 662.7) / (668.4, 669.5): 0.04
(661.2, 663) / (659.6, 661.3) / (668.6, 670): -0.03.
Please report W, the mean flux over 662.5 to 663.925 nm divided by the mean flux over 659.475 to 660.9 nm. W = 1.0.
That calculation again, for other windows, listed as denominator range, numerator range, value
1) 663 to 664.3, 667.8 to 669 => 1.04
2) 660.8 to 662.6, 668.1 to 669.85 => 1.00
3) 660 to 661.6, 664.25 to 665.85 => 1.04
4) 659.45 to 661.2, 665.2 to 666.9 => 1.01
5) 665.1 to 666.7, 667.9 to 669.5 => 1.02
